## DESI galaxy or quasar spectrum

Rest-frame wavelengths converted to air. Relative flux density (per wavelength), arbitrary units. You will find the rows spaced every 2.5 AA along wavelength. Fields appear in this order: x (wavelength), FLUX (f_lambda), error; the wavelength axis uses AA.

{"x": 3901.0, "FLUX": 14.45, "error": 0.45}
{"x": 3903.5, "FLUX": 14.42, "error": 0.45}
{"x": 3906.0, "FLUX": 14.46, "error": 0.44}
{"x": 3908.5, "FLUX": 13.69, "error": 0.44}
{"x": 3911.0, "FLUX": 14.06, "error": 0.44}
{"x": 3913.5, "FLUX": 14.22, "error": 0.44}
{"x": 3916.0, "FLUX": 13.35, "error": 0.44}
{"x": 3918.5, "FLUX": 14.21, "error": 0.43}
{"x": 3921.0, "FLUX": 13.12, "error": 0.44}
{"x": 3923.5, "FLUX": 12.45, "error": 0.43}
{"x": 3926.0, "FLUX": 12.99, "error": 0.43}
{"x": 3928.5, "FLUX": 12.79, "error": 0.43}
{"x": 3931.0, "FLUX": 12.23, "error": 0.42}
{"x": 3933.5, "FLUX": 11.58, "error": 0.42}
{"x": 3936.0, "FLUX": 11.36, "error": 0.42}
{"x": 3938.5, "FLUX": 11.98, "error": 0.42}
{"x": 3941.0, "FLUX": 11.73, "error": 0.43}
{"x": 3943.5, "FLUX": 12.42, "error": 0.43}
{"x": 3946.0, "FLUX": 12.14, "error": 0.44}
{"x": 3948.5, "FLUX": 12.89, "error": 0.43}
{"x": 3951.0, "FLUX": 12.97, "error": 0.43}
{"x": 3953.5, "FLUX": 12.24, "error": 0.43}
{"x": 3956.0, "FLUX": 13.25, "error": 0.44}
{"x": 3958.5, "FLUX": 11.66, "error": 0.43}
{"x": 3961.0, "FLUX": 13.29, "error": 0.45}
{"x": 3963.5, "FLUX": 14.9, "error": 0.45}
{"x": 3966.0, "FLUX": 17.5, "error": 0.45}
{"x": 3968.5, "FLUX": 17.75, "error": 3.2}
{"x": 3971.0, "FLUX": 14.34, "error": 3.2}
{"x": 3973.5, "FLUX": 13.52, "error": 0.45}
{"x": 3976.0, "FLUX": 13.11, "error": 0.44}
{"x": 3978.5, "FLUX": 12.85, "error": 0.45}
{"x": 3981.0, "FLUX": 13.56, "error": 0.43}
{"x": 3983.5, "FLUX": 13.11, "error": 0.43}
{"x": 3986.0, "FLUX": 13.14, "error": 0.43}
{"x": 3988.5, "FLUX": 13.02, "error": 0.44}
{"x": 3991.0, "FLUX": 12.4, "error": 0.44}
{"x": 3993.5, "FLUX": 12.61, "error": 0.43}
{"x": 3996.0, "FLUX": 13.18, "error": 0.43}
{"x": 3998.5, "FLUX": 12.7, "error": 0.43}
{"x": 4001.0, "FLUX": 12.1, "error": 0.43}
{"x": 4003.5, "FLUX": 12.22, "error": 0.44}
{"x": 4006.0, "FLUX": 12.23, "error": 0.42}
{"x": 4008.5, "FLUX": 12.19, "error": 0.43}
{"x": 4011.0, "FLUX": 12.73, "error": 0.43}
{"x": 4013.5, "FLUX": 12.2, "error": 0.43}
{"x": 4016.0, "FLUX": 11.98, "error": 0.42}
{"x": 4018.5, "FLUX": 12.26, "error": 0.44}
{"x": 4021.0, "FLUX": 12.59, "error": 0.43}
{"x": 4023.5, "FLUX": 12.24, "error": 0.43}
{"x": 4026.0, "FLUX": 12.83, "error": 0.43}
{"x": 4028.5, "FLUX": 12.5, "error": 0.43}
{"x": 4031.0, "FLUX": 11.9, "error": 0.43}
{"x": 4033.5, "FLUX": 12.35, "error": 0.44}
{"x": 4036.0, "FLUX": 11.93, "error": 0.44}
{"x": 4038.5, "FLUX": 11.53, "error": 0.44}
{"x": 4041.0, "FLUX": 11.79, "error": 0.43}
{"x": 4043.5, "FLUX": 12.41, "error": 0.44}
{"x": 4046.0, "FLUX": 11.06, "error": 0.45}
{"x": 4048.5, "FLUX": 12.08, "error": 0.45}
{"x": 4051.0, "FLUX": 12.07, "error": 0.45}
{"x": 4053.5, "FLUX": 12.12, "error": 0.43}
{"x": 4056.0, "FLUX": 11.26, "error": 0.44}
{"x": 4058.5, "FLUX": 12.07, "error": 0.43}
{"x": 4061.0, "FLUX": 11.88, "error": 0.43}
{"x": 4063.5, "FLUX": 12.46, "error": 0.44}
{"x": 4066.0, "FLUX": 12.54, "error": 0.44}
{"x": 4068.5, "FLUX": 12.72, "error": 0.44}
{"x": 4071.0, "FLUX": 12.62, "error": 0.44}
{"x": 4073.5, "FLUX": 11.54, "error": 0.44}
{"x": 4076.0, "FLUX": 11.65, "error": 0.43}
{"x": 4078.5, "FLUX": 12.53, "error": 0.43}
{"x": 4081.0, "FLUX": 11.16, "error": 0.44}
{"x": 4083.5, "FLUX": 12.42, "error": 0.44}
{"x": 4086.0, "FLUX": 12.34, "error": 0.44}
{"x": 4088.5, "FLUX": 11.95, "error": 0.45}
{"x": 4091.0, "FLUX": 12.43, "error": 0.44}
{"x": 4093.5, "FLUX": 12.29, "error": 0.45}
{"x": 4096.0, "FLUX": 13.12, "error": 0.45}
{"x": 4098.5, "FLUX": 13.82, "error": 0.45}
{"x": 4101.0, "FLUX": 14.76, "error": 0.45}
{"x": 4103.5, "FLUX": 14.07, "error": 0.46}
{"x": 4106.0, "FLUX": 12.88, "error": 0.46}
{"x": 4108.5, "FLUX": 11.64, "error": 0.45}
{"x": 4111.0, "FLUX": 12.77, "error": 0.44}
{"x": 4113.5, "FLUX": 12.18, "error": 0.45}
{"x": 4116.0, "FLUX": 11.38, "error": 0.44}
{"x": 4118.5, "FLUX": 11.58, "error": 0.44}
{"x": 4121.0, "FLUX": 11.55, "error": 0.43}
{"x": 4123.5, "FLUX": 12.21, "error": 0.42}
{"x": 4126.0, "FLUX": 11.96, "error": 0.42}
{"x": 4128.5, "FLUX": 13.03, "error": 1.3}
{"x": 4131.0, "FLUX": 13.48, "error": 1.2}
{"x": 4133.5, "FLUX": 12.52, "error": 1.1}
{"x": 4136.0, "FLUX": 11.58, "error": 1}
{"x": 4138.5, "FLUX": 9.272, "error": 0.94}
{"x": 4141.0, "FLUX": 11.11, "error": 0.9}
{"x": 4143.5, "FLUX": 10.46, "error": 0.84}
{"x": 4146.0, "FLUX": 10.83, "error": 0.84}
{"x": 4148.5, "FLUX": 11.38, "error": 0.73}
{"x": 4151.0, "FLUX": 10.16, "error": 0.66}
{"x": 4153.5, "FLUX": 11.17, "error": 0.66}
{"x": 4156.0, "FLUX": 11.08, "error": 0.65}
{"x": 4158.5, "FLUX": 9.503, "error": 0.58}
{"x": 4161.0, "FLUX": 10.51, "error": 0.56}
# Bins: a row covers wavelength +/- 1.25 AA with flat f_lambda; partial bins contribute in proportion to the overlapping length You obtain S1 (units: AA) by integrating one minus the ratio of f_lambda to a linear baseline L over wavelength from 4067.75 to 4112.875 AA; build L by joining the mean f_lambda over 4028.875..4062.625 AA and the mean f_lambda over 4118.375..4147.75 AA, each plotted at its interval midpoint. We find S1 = -3.2 AA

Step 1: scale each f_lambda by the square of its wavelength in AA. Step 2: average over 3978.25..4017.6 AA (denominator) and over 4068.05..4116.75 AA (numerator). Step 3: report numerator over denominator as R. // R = 1.04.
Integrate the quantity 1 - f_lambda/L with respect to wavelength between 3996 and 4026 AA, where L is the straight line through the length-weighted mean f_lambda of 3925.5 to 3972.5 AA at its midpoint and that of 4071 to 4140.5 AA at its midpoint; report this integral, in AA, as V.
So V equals 1.0 AA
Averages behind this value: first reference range 13.2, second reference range 12.3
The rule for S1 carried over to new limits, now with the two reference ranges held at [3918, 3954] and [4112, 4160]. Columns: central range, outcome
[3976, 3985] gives -0.7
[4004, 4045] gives -0.8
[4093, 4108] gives -2.4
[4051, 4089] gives -1.1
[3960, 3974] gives -3.5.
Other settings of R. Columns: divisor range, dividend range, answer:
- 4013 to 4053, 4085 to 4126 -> 1.07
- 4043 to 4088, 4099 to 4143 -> 1.04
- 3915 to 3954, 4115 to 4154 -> 1.01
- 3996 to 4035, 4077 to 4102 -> 1.06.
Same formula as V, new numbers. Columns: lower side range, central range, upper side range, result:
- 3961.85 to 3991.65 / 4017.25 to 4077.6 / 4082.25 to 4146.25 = 4.81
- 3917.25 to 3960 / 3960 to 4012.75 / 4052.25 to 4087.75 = -4.70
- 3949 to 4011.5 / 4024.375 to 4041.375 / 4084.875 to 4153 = 0.94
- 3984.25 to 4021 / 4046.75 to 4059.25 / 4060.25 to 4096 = 0.44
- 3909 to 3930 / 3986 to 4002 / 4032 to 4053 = -0.28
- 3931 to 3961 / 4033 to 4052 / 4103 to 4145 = 0.31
